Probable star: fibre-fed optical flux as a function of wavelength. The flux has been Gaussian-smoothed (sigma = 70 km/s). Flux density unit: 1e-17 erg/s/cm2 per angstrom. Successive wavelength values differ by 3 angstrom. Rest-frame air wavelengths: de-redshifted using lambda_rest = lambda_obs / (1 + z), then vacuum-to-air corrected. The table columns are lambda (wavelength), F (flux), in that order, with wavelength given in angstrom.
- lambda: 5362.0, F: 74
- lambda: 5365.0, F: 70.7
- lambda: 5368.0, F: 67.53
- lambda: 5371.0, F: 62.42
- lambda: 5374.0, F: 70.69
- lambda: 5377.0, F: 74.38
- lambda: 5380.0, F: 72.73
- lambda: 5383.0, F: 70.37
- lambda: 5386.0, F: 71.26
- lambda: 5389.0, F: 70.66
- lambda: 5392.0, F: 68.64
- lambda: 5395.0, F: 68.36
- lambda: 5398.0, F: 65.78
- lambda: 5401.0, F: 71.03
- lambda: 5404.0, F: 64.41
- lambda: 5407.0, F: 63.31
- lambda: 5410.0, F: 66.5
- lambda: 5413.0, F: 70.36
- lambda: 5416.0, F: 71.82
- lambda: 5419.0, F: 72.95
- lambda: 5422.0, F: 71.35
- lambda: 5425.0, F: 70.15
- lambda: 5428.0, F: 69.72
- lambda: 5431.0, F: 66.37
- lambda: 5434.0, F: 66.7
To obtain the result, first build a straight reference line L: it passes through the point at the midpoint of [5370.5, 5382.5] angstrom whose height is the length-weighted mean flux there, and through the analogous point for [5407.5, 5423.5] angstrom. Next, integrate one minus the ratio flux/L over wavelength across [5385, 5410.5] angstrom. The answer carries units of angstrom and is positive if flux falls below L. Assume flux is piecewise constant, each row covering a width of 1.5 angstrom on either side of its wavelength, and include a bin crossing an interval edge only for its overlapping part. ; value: 0.96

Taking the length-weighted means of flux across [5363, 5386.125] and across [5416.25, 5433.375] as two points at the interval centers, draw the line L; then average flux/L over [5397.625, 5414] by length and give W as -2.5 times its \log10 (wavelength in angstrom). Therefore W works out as 0.05 mag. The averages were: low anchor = 70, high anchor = 70.1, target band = 66.9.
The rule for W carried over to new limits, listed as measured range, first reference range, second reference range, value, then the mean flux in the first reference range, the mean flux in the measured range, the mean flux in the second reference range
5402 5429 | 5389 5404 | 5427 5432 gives -0.01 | 68.3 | 69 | 68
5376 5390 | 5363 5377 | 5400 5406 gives -0.06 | 68.8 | 71.8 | 67.1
